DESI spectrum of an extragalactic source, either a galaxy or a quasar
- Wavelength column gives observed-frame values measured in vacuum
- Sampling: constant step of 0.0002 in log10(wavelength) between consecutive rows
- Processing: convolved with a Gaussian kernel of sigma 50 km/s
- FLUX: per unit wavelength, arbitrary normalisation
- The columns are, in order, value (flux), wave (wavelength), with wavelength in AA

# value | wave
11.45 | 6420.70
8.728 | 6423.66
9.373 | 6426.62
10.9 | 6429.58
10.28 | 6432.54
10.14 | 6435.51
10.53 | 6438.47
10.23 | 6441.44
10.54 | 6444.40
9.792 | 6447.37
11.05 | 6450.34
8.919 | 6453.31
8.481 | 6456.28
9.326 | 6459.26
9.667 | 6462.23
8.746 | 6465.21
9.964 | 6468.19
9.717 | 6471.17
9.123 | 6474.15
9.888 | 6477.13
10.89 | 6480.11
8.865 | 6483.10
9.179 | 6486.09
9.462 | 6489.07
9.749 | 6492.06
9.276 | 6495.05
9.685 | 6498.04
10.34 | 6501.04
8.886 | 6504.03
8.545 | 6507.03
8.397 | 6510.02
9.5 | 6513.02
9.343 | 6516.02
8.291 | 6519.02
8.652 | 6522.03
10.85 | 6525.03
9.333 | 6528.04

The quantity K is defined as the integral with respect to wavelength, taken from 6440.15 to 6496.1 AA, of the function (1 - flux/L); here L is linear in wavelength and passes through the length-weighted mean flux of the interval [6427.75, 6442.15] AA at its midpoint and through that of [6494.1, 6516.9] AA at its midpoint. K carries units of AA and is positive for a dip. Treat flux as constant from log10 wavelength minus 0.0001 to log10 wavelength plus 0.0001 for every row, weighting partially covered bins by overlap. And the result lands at 1.3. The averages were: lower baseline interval 10.4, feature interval 9.63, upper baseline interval 9.24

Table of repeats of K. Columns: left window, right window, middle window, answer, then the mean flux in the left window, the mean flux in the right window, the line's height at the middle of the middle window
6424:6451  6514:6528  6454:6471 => 1.2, 10.2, 9.29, 9.95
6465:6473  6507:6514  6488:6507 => -0.9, 9.58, 8.83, 9.06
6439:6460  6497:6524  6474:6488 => -0.3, 9.81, 9.09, 9.44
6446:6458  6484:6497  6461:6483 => -0.4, 9.55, 9.4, 9.48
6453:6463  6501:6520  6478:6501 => -1.6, 9.08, 8.97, 9.01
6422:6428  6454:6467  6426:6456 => -3.4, 9.11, 9.07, 9.09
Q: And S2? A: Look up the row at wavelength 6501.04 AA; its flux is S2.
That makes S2 10.34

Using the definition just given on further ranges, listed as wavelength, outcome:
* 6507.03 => 8.545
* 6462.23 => 9.667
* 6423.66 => 8.728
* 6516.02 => 9.343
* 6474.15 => 9.123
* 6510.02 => 8.397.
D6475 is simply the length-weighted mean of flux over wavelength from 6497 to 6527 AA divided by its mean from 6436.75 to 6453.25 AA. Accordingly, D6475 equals 0.9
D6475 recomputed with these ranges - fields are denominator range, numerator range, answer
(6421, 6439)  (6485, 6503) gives 0.96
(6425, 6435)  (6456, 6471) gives 0.92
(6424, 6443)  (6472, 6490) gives 0.94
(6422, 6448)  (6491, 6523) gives 0.91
